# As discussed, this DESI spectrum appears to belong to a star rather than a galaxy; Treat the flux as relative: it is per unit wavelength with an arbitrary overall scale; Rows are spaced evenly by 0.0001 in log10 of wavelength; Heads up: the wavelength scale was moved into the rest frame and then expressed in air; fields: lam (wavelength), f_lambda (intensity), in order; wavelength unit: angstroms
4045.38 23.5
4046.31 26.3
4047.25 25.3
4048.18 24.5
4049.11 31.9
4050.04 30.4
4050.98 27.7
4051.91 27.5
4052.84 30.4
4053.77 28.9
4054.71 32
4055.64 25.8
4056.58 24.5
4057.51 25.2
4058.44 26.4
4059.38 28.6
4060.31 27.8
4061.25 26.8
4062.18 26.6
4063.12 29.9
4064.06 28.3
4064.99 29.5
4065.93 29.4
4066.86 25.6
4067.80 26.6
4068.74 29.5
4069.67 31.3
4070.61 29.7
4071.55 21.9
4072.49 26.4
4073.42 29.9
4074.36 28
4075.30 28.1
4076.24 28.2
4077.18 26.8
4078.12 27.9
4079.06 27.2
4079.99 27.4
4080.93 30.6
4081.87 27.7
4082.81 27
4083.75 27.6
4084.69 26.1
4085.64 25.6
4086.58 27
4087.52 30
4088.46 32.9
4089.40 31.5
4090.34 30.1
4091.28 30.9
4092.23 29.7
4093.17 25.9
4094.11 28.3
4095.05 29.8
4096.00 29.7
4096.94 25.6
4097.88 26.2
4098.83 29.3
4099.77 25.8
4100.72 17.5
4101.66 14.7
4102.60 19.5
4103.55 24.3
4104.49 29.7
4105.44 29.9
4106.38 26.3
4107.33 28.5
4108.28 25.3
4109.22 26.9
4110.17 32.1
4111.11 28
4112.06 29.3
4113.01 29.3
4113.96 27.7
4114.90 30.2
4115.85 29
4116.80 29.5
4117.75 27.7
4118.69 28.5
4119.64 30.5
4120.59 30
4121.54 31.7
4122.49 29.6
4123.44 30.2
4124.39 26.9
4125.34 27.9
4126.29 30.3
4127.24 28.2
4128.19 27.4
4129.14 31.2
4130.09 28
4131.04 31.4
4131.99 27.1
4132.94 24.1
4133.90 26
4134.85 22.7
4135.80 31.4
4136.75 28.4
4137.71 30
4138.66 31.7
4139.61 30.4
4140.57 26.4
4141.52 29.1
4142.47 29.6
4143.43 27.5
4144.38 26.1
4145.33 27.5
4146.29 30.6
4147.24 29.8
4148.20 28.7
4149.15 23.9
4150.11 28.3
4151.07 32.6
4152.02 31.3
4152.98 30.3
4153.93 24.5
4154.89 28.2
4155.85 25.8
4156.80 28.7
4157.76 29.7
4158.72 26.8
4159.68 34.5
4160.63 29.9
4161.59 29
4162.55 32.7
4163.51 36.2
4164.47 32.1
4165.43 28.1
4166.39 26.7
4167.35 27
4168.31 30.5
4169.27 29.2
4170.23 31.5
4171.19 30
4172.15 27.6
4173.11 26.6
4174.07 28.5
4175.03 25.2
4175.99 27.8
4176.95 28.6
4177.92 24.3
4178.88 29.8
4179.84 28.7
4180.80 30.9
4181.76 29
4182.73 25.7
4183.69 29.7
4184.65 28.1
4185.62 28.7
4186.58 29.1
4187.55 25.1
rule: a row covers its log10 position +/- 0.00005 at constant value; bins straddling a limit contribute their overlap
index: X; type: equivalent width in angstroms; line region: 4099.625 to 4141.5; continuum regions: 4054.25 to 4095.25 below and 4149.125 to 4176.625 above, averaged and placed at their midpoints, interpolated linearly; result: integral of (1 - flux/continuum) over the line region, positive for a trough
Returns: 1.3 angstroms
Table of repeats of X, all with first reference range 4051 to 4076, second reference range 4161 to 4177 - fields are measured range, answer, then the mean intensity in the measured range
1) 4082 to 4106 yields 1.09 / 27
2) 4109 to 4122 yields -0.36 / 29.4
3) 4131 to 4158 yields 0.62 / 28.3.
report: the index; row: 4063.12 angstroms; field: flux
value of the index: 29.9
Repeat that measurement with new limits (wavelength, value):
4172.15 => 27.6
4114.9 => 30.2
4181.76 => 29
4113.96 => 27.7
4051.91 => 27.5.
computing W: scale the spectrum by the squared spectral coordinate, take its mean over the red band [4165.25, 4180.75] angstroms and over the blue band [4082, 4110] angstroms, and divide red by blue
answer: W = 1.08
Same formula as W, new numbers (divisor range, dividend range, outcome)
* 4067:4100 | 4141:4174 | 1.07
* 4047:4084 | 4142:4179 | 1.08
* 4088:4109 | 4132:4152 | 1.07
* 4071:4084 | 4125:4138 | 1.05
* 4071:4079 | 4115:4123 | 1.11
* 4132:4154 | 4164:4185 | 1.02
